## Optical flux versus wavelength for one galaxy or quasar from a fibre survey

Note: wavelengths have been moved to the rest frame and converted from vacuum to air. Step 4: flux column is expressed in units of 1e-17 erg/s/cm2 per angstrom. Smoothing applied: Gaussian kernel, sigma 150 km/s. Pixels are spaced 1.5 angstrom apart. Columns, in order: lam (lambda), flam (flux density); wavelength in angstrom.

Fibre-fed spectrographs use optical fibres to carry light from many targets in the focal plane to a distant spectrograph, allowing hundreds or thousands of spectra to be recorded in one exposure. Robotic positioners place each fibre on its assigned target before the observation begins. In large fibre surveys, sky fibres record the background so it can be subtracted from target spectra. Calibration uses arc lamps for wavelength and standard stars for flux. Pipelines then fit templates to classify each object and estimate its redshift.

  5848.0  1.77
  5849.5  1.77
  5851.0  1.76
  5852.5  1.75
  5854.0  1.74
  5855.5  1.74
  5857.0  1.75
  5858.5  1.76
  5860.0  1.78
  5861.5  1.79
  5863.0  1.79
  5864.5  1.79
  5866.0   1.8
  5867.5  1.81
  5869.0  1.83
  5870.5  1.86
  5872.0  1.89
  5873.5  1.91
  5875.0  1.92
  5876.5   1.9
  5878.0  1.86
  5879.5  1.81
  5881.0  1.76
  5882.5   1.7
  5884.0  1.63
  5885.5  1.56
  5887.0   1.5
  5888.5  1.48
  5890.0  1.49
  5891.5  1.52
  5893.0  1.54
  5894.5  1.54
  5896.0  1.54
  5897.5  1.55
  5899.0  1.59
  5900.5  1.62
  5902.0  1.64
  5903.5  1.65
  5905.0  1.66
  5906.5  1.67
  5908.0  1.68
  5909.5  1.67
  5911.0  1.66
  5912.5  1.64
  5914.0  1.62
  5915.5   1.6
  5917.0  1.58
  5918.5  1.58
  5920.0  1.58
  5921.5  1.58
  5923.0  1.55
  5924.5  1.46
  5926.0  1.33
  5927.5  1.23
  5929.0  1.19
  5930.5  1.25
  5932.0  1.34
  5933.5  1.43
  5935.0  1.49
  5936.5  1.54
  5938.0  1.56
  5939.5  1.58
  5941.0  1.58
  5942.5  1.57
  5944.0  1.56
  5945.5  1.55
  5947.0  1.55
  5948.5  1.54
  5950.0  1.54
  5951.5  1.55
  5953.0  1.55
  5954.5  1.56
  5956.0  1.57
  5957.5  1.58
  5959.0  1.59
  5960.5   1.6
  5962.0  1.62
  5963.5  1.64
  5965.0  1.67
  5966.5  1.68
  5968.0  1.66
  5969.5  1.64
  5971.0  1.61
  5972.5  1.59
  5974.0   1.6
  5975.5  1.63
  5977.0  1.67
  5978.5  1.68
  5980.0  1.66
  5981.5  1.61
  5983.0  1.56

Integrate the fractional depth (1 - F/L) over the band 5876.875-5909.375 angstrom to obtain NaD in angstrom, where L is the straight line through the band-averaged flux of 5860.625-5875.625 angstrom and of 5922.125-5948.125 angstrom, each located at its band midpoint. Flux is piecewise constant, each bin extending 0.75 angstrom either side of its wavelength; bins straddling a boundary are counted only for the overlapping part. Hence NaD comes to 1.39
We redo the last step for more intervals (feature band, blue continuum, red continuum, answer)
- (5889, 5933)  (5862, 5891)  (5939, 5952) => 3.2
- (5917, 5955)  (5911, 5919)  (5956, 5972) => 3.0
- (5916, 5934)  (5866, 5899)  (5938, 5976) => 2.3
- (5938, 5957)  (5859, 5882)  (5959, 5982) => 1.4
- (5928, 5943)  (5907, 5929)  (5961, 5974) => 1.2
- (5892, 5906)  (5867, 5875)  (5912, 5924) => 0.9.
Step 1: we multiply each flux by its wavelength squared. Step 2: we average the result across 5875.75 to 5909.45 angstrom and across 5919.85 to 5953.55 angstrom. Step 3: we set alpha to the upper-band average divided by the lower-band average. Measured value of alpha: 0.92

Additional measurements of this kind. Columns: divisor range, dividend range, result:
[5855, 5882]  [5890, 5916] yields 0.89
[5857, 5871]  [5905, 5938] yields 0.86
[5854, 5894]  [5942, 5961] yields 0.92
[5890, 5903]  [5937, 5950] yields 1.01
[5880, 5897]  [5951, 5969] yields 1.05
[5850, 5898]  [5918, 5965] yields 0.90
